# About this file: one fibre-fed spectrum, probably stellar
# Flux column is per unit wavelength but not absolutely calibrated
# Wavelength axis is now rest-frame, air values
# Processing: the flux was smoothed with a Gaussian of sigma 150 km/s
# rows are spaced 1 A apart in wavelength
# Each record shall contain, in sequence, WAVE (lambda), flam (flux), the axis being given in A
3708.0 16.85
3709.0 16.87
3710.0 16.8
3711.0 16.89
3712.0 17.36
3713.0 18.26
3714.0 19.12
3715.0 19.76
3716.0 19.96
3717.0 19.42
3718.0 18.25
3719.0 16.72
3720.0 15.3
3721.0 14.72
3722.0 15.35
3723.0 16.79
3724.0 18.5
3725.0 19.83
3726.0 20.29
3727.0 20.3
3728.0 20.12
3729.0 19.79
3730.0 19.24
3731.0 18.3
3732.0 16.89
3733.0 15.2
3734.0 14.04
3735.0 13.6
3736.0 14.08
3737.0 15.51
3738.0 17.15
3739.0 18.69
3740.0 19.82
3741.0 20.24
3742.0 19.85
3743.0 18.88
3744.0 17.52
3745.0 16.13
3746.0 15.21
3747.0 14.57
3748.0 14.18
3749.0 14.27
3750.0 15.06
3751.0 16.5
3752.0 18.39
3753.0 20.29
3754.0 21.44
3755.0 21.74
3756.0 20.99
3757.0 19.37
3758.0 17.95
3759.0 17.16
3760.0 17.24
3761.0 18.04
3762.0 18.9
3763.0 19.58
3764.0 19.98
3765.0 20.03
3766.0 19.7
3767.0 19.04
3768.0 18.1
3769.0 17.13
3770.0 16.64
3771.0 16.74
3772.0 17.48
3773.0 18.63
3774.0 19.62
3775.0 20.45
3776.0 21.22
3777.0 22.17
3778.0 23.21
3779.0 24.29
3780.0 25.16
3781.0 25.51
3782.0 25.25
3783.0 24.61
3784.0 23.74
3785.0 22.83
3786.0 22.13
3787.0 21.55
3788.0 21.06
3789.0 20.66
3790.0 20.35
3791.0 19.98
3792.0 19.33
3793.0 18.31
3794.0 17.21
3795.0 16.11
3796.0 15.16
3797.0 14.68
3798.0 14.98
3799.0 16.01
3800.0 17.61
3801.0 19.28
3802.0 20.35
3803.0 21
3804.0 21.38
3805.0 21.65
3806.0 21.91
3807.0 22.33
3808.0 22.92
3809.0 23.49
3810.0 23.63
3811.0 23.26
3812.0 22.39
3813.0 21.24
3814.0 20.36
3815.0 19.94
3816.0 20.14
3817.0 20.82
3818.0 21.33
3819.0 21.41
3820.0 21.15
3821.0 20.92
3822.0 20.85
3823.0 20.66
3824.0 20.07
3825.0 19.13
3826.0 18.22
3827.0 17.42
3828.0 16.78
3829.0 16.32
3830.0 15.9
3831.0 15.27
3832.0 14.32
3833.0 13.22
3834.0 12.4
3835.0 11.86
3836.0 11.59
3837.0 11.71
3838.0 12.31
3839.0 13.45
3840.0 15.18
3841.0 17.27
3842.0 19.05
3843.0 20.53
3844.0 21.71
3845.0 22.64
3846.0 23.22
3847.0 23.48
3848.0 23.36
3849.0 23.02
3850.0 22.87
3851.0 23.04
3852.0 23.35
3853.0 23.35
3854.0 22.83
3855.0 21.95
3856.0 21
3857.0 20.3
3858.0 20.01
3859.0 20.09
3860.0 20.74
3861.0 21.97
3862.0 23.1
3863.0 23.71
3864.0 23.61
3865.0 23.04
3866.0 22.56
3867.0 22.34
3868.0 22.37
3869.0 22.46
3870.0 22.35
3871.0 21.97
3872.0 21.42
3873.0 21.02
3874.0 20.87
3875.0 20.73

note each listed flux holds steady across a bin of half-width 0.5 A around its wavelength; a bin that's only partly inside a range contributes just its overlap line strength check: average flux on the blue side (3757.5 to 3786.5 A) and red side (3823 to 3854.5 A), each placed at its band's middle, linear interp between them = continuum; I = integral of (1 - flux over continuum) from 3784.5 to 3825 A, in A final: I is -1.9 A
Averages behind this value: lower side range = 20.4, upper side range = 18.3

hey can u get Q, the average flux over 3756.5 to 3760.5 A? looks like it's 17.9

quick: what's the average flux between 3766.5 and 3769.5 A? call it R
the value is 18.1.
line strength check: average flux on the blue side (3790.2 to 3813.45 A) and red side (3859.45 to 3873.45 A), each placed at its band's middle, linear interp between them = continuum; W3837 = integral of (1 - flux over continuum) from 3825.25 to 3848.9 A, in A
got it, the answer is 4.72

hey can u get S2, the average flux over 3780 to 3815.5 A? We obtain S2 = 20.7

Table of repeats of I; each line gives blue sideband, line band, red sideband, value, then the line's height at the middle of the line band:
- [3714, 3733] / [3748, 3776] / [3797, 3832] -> 0.6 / 18.9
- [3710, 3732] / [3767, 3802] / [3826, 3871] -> -1.9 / 18.9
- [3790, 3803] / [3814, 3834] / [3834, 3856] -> 0.1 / 18.6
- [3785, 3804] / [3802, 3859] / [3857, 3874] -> 2.0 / 20.4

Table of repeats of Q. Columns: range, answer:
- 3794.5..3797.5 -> 15.3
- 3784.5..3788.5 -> 21.9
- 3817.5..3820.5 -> 21.3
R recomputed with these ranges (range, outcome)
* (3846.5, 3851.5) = 23.2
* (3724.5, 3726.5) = 20.1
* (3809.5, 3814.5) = 22.2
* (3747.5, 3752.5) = 15.7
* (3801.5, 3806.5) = 21.3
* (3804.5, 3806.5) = 21.8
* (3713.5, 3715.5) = 19.4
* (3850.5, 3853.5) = 23.2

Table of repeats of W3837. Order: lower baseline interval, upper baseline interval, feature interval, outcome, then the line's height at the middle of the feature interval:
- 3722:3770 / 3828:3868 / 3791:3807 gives 0.2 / 18.7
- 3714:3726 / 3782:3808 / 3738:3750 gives 0.9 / 18.5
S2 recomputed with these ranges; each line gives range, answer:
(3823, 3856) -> 18.4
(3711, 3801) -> 18.7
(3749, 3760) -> 18.6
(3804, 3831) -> 20.5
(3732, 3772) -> 17.7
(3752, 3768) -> 19.4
